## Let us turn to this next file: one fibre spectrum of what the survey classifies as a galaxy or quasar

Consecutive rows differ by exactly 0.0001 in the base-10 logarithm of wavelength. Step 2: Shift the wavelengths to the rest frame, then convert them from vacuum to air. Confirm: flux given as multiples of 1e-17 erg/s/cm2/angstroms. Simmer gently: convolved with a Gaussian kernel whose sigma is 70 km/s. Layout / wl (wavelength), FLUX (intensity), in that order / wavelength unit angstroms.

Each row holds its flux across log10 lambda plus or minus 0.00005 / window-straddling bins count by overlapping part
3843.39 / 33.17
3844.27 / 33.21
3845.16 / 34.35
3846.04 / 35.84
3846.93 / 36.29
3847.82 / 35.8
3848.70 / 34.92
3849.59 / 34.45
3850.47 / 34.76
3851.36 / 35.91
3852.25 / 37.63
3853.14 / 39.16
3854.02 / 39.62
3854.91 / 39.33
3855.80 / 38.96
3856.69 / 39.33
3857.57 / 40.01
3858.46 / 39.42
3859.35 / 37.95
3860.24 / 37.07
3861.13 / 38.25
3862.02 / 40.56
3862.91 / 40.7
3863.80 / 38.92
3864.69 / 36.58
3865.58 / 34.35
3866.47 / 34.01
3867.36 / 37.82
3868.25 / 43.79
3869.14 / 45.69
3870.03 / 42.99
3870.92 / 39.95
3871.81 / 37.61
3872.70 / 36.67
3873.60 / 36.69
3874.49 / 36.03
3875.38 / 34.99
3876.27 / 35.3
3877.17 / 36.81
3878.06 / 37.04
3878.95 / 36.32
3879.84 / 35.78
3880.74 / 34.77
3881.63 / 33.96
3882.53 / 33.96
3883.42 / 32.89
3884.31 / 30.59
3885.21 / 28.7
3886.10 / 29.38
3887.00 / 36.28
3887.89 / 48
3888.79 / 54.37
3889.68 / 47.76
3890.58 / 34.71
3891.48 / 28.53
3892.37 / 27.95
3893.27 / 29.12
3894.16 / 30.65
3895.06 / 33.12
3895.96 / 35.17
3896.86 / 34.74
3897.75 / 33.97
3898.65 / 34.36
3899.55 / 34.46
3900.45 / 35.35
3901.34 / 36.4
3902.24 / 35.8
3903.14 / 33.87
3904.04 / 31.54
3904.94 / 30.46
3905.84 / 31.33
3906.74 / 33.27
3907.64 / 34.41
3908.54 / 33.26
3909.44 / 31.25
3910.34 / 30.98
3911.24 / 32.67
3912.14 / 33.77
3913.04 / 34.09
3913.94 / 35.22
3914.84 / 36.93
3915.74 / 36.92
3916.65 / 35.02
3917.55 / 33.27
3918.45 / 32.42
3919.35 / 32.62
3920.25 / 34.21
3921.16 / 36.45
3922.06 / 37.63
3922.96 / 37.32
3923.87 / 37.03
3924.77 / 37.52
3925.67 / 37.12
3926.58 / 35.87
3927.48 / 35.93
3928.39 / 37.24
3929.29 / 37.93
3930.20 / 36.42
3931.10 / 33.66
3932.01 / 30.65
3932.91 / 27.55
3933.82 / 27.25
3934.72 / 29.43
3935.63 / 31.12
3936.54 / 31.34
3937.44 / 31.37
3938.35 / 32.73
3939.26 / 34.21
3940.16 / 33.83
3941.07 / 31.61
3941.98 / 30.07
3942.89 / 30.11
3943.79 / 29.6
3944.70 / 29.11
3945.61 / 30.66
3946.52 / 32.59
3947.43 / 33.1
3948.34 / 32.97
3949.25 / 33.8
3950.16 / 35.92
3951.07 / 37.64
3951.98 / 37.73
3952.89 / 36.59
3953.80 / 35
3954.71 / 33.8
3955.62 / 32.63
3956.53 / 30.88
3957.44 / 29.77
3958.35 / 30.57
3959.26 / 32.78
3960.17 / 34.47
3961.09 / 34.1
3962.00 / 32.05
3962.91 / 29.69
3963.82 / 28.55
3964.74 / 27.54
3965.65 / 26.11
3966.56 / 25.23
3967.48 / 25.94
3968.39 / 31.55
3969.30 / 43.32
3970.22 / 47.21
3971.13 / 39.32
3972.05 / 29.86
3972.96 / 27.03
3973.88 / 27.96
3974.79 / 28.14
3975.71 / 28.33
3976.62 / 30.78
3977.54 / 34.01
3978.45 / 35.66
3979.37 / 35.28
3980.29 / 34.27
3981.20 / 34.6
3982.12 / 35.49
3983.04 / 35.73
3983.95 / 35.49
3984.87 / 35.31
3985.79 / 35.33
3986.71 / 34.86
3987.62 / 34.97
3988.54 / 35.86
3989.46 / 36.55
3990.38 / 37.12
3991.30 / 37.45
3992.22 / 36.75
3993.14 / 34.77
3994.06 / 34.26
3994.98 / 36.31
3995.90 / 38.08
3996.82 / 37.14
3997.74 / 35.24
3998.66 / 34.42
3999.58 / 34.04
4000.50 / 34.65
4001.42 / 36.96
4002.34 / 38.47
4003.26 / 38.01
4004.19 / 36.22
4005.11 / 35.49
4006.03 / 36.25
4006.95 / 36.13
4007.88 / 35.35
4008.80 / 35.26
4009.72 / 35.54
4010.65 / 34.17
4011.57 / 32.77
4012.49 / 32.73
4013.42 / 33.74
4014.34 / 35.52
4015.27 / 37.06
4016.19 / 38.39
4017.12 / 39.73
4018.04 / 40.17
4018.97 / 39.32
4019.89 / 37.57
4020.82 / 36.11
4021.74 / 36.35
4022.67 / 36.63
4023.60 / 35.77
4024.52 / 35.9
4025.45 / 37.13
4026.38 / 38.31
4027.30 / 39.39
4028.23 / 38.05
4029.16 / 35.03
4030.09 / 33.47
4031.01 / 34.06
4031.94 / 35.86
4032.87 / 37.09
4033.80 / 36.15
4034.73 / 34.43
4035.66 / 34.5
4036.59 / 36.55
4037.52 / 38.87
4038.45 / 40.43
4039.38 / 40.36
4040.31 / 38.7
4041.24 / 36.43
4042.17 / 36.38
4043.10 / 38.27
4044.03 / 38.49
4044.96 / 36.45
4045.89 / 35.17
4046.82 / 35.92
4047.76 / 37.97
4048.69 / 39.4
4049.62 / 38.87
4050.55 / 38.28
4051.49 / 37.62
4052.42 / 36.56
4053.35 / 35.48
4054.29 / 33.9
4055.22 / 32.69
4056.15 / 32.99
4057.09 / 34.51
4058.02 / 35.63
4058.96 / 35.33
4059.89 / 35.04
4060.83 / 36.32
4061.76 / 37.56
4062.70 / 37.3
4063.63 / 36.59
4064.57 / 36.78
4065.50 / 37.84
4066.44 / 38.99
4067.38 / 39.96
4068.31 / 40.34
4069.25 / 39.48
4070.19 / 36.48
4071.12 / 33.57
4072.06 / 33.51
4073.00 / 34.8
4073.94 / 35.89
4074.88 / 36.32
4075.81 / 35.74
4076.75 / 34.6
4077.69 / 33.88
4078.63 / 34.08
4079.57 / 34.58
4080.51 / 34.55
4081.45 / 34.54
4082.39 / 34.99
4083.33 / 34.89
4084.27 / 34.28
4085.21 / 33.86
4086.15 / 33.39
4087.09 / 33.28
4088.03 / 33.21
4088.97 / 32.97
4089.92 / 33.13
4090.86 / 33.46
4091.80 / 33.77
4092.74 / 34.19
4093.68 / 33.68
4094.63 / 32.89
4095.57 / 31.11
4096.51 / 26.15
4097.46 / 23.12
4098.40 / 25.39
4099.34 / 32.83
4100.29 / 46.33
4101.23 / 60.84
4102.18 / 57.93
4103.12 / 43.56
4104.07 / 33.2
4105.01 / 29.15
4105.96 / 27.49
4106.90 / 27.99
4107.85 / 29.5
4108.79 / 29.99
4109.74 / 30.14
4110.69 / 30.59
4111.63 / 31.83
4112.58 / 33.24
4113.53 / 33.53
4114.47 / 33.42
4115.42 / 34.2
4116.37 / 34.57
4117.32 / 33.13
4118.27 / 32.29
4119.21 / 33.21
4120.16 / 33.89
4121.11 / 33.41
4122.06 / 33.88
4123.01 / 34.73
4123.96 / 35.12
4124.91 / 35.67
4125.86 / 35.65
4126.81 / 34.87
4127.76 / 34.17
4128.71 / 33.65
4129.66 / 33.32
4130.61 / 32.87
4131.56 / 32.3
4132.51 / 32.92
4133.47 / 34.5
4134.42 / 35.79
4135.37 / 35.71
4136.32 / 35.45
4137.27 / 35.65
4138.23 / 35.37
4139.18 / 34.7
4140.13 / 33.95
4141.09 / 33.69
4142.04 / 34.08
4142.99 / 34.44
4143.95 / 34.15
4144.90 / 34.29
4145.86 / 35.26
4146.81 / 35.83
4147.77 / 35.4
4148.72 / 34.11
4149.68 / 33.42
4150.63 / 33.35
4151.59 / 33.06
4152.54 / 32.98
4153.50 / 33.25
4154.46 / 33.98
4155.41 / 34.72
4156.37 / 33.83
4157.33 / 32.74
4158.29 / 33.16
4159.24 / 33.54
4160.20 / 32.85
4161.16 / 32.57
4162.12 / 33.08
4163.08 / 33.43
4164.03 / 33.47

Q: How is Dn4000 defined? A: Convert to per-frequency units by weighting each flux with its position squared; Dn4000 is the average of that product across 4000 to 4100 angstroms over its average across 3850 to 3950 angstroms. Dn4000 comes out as 1.1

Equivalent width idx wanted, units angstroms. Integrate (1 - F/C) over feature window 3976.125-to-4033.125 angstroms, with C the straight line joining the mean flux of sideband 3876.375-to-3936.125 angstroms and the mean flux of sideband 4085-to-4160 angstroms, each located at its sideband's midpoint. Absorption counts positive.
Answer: -2.8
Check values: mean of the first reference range 34.5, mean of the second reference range 34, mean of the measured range 35.9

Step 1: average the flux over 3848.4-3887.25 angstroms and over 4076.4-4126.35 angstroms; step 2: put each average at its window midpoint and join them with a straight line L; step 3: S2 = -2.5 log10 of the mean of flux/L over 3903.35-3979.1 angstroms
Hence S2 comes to 0.10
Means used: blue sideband 37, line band 33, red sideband 34.1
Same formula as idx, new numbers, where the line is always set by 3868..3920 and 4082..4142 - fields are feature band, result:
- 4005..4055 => -3.10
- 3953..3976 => 2.03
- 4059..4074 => -1.12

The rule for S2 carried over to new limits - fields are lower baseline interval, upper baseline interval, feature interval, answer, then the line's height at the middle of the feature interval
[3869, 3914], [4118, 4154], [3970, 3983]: 0.05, 34.8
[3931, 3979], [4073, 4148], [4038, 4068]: -0.11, 33.4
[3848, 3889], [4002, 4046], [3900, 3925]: 0.09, 37.2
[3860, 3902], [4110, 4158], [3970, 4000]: 0.02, 35.4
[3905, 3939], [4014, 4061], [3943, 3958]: 0.04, 34.6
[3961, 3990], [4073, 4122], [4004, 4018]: -0.08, 33.3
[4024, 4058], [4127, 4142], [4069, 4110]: 0.03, 35.4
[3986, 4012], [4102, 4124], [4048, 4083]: -0.05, 34.4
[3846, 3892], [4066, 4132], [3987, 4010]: -0.01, 35.8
